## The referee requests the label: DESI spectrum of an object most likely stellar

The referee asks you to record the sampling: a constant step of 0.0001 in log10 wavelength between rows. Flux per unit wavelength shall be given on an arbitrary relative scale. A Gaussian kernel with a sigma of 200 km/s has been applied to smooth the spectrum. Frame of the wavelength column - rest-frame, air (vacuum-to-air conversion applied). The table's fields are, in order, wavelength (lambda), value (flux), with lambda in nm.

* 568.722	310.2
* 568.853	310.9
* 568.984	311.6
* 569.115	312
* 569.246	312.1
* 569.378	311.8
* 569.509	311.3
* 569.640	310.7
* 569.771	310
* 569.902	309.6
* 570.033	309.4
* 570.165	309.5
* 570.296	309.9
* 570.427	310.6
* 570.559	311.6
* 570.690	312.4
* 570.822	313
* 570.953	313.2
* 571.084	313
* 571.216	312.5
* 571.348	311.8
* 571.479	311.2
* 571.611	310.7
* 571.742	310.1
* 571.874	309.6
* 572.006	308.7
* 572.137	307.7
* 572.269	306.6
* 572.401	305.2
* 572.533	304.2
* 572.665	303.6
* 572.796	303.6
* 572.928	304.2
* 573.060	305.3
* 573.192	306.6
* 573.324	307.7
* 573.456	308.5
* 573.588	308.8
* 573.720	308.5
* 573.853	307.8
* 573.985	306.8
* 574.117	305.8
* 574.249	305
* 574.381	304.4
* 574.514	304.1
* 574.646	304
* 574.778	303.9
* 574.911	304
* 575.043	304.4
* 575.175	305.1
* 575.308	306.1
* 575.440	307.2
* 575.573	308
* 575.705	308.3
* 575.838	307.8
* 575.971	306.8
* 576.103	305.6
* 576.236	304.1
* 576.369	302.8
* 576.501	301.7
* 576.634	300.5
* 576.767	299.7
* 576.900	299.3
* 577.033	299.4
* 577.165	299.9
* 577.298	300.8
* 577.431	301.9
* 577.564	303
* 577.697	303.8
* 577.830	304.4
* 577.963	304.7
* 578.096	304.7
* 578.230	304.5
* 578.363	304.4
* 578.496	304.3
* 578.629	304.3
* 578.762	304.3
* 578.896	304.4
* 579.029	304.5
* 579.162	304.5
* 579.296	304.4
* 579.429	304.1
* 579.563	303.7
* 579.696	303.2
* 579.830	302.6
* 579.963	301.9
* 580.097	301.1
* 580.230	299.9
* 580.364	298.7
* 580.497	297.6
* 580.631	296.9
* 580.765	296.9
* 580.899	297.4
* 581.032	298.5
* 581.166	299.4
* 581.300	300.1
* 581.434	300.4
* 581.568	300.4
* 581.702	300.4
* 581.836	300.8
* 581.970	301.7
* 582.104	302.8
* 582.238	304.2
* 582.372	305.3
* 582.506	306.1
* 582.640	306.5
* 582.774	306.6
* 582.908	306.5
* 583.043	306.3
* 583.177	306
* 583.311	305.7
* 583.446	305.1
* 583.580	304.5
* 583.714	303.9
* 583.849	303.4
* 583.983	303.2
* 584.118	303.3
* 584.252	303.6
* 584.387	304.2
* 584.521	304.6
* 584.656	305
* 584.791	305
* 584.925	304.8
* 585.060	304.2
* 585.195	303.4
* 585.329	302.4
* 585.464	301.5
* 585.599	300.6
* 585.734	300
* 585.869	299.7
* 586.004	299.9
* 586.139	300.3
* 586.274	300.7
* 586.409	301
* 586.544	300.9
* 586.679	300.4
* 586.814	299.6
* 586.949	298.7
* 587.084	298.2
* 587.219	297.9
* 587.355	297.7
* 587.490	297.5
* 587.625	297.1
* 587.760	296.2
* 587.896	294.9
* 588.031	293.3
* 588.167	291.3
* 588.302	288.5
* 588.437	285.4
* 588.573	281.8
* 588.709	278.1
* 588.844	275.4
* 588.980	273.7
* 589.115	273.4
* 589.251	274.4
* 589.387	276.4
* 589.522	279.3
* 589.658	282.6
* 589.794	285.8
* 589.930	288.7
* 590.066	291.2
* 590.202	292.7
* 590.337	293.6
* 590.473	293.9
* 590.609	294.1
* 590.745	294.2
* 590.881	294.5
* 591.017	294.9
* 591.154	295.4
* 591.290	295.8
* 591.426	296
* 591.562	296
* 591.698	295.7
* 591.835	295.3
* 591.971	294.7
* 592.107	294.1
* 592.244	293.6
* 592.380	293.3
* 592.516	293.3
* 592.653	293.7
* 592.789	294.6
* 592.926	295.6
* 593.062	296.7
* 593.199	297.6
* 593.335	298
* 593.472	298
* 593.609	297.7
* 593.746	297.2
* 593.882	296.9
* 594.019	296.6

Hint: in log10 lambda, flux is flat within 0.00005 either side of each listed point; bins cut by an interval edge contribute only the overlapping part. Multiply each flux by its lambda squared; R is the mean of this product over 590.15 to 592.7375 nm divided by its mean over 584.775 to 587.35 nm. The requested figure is 1.0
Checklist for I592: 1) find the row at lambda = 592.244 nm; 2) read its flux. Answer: 293.6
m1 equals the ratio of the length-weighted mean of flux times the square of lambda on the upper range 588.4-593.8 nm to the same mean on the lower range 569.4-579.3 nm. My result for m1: 1.00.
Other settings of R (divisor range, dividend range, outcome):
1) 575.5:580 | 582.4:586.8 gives 1.02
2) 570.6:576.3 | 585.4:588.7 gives 1.01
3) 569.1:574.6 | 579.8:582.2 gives 1.00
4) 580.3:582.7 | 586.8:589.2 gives 0.98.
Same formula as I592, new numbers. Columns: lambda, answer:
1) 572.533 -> 304.2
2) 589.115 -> 273.4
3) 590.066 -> 291.2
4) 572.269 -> 306.6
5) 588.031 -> 293.3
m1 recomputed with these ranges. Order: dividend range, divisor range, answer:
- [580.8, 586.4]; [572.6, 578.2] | 1.02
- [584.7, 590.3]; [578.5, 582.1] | 1.00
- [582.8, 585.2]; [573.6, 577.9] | 1.03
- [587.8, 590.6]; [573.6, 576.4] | 0.98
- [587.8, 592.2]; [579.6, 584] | 0.98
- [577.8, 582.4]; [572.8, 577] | 1.01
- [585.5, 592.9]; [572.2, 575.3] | 1.01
